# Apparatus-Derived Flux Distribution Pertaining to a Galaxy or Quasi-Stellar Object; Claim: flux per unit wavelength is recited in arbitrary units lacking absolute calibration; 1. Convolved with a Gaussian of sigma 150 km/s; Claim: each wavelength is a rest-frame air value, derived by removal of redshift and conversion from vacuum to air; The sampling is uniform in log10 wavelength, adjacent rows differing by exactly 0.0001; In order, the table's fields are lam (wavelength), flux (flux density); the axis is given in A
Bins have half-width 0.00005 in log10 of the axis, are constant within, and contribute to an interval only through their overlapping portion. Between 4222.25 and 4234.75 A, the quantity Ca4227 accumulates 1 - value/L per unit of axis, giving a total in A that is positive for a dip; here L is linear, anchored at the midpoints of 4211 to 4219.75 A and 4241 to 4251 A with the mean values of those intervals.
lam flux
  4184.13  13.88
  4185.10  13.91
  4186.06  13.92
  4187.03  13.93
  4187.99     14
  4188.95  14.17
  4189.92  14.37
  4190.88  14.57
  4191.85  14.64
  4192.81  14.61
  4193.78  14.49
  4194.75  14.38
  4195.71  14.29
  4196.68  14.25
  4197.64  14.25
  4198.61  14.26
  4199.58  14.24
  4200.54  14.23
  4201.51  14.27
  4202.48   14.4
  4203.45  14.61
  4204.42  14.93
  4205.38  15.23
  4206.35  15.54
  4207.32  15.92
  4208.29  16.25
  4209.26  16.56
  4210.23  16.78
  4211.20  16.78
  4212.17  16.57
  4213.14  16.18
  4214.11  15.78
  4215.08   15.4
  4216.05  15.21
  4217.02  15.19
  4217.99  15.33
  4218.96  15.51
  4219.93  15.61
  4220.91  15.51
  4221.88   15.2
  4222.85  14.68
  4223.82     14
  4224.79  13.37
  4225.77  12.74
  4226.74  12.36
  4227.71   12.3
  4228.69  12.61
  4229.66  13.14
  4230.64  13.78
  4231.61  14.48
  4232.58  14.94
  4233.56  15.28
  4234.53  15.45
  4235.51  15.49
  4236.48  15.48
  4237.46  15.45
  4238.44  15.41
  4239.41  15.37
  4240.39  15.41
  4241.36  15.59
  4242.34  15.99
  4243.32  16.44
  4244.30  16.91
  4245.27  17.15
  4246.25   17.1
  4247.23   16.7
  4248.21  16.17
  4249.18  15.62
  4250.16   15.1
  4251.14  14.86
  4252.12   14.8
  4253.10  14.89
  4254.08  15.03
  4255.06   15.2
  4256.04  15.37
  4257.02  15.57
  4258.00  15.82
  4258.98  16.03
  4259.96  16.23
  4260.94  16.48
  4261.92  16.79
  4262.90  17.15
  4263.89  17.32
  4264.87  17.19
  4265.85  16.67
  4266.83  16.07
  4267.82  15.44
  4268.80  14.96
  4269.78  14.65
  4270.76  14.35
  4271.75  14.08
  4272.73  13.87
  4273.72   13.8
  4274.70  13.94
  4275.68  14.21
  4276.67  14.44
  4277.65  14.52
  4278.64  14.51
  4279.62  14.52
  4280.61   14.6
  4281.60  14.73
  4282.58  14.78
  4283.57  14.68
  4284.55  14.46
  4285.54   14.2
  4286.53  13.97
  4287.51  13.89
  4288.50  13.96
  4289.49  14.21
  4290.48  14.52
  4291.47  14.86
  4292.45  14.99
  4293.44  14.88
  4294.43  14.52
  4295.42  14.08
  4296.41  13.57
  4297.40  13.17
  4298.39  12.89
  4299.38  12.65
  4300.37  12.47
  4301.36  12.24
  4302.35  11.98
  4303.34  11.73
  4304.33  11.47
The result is 1.7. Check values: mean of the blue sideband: 15.7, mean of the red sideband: 16.2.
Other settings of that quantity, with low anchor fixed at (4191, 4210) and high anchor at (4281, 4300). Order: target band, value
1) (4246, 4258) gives -0.9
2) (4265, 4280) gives -0.5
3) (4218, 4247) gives -0.7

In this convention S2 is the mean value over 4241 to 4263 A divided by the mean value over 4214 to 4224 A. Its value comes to 1.05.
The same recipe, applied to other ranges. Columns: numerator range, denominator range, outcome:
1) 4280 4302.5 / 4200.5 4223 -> 0.90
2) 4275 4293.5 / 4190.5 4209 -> 0.98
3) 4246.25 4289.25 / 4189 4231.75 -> 1.03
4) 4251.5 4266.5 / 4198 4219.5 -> 1.04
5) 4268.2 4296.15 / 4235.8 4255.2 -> 0.91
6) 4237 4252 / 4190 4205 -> 1.10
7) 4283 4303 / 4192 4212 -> 0.92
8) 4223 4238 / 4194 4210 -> 0.95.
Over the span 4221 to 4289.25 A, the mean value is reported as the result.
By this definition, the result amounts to 15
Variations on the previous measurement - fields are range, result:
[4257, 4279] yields 15.4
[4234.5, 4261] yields 15.7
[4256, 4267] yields 16.4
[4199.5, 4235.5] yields 14.9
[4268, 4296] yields 14.4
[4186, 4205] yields 14.4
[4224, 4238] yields 14.1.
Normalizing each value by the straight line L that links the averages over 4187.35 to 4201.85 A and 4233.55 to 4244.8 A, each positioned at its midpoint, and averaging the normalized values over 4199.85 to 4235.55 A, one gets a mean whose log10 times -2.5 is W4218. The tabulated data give 0.01 mag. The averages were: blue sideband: 14.3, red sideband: 15.7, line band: 14.9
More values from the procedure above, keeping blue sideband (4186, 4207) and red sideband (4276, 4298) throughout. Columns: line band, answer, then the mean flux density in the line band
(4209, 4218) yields -0.11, 16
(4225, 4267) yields -0.07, 15.4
